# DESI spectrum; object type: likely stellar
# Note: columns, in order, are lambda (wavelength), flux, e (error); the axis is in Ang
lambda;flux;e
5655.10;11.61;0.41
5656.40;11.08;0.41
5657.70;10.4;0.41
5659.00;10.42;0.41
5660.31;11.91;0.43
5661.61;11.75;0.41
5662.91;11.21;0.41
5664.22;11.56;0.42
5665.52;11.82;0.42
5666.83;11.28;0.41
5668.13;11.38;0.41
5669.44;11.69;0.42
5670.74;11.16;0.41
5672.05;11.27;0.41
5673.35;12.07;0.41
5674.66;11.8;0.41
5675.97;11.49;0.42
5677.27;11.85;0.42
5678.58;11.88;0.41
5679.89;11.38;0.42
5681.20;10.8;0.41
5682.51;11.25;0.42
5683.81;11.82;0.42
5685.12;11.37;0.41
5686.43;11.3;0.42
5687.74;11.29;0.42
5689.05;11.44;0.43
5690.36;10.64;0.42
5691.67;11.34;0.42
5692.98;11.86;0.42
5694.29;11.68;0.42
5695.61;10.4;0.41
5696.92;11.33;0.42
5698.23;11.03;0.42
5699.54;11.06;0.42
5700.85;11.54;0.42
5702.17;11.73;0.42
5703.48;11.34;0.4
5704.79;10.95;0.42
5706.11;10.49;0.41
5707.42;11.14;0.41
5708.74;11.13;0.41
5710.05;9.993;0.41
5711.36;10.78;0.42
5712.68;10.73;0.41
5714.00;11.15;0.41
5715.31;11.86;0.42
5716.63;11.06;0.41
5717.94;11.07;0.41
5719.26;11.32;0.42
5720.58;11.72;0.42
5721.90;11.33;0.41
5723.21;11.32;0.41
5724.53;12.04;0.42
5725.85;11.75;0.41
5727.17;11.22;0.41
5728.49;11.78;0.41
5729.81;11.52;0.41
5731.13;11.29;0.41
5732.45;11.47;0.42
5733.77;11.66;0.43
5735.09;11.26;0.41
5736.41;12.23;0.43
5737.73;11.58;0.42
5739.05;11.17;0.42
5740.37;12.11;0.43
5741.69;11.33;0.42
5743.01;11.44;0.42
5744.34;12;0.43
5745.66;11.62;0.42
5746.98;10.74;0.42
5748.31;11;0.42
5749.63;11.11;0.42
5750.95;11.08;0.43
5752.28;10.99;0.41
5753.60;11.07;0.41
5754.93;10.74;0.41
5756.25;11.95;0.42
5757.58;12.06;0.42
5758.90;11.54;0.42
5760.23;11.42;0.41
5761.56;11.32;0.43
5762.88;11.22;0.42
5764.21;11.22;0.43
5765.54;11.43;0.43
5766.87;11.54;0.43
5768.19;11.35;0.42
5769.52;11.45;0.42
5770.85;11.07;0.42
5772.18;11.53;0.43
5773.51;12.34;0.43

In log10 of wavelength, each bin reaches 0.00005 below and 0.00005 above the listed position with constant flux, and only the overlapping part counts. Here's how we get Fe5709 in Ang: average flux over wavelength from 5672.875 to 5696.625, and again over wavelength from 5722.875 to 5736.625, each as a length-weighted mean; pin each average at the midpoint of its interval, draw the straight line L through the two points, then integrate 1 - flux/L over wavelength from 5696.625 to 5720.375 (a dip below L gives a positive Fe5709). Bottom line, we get 0.8 Ang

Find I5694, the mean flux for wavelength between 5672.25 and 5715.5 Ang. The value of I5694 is 11.3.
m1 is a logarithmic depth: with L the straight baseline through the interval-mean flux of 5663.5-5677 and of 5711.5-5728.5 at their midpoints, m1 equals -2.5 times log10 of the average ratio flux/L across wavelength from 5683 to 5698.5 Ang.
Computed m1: 0.02 mag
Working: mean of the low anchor 11.6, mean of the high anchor 11.4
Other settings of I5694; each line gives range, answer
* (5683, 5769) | 11.3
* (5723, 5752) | 11.5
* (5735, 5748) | 11.5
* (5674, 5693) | 11.4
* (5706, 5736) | 11.3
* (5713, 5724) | 11.3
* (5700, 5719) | 11.1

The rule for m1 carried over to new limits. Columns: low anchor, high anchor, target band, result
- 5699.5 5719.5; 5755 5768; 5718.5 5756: -0.013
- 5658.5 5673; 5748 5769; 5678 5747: 0.004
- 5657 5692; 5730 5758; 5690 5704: 0.012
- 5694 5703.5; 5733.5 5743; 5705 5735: 0.018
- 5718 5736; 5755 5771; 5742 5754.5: 0.024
